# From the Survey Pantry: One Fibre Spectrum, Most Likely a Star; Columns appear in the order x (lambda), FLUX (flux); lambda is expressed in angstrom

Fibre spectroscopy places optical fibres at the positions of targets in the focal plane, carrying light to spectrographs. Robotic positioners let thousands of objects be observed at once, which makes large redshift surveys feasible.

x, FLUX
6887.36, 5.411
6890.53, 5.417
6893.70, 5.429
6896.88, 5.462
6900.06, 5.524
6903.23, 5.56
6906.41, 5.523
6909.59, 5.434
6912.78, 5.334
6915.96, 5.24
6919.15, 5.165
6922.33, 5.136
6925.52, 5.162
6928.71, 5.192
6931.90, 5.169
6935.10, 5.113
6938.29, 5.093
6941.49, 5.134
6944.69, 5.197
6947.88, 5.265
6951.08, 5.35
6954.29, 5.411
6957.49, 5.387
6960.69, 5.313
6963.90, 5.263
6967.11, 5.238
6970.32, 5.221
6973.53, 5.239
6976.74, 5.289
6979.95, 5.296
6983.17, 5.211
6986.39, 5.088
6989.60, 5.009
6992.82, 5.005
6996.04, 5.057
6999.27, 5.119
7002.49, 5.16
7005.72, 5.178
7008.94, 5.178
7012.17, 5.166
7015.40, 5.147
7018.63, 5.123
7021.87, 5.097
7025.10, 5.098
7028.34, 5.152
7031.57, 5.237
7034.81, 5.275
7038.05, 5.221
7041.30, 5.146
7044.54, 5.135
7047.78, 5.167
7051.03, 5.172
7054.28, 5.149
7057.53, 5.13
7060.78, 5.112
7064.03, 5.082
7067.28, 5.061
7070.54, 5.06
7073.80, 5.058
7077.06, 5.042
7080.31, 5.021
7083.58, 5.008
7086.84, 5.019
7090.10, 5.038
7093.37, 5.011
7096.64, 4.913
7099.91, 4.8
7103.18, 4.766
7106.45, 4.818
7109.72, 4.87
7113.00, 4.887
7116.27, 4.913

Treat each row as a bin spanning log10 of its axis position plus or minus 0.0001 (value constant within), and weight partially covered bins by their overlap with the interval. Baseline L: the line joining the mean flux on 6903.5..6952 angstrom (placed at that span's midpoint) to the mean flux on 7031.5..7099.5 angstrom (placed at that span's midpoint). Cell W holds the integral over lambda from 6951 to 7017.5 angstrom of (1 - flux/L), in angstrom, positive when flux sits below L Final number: -0.3 angstrom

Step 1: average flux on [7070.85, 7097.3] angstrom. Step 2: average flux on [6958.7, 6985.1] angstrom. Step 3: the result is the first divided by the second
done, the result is 0.95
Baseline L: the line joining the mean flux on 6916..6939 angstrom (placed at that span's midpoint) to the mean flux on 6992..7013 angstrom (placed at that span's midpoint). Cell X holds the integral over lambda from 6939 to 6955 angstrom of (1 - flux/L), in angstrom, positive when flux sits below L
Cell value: -0.3 angstrom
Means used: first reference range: 5.16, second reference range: 5.13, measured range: 5.25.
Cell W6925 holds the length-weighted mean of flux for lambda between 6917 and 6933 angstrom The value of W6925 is 5.17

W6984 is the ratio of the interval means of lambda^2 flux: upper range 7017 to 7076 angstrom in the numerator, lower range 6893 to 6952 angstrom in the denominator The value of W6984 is 1.01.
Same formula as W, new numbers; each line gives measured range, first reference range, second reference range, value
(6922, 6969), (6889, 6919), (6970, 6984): 0.9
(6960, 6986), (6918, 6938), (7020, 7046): -0.4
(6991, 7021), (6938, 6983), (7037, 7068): 0.5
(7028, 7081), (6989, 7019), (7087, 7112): -1.4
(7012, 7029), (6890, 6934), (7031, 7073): 0.2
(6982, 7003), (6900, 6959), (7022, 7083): 0.5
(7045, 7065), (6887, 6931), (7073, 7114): -0.4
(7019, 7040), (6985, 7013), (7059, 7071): -0.3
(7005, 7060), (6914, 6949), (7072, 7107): -1.4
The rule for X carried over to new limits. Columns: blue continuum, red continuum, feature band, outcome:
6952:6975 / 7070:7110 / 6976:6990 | 0.2 angstrom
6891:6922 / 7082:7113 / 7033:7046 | -0.3 angstrom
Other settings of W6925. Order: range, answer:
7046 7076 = 5.11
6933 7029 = 5.19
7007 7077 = 5.14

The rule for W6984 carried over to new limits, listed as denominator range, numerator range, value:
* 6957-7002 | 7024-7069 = 1.01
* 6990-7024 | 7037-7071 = 1.02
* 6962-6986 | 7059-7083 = 0.99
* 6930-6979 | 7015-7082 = 1.00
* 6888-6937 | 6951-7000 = 1.00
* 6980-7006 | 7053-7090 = 1.01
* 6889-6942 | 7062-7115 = 0.98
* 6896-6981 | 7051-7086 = 1.00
